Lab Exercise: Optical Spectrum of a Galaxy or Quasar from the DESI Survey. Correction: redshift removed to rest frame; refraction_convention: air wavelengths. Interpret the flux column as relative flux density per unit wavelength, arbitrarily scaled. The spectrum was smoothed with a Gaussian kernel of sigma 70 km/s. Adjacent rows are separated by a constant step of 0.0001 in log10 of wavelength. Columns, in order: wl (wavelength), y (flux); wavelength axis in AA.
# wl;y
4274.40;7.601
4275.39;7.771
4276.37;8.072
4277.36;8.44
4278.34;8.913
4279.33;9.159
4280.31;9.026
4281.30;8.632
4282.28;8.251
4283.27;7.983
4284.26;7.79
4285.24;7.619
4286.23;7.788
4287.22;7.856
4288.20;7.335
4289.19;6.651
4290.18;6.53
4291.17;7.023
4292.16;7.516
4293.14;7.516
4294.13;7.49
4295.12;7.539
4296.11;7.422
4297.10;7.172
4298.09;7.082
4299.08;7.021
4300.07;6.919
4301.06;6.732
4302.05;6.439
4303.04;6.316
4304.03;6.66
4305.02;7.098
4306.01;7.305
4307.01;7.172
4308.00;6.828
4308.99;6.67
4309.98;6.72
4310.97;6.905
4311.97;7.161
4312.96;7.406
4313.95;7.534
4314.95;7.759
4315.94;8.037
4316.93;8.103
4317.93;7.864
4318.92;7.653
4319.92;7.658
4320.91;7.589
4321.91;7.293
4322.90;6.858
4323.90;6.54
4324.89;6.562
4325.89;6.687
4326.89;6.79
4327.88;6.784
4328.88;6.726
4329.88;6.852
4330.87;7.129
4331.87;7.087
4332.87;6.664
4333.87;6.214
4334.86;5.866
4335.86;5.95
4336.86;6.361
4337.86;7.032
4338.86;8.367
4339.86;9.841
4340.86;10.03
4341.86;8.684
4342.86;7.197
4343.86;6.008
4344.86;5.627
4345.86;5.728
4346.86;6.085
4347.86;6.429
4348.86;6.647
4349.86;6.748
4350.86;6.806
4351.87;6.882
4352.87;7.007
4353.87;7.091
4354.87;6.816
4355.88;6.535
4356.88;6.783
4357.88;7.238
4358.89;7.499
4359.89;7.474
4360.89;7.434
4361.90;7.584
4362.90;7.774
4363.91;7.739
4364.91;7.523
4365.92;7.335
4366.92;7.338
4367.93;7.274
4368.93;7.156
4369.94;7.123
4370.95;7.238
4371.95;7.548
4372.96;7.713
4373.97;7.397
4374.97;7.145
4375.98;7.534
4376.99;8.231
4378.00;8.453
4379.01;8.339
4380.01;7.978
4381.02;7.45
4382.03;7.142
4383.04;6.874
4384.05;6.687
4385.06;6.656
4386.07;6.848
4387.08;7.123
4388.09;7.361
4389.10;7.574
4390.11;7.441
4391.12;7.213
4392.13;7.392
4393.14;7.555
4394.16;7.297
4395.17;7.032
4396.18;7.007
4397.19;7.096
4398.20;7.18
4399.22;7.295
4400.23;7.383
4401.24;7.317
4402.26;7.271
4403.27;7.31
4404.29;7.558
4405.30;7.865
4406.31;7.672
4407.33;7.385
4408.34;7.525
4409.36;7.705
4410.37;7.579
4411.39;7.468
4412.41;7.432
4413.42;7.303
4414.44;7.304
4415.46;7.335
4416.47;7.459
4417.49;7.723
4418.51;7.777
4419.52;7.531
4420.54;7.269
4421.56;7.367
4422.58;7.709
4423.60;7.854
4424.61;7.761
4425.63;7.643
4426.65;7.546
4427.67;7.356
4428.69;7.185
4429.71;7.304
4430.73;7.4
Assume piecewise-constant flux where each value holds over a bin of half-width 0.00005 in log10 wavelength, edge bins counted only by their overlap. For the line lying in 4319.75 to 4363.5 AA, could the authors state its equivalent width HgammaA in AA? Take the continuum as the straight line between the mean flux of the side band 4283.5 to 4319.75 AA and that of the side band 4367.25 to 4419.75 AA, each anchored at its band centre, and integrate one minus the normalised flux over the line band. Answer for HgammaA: 1.8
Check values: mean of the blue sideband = 7.25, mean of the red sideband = 7.41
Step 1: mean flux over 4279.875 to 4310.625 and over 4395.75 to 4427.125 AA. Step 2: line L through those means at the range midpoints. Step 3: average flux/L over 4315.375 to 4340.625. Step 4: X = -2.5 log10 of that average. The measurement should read 0.03 mag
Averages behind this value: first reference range 7.29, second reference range 7.47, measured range 7.17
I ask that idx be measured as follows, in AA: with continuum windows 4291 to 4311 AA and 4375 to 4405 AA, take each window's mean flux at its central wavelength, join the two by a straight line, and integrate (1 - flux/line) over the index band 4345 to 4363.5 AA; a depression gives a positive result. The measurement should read 0.8 AA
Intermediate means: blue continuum 7.03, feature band 6.9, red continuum 7.36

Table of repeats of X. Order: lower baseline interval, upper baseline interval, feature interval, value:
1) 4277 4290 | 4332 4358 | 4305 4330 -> 0.04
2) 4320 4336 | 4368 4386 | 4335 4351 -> -0.02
